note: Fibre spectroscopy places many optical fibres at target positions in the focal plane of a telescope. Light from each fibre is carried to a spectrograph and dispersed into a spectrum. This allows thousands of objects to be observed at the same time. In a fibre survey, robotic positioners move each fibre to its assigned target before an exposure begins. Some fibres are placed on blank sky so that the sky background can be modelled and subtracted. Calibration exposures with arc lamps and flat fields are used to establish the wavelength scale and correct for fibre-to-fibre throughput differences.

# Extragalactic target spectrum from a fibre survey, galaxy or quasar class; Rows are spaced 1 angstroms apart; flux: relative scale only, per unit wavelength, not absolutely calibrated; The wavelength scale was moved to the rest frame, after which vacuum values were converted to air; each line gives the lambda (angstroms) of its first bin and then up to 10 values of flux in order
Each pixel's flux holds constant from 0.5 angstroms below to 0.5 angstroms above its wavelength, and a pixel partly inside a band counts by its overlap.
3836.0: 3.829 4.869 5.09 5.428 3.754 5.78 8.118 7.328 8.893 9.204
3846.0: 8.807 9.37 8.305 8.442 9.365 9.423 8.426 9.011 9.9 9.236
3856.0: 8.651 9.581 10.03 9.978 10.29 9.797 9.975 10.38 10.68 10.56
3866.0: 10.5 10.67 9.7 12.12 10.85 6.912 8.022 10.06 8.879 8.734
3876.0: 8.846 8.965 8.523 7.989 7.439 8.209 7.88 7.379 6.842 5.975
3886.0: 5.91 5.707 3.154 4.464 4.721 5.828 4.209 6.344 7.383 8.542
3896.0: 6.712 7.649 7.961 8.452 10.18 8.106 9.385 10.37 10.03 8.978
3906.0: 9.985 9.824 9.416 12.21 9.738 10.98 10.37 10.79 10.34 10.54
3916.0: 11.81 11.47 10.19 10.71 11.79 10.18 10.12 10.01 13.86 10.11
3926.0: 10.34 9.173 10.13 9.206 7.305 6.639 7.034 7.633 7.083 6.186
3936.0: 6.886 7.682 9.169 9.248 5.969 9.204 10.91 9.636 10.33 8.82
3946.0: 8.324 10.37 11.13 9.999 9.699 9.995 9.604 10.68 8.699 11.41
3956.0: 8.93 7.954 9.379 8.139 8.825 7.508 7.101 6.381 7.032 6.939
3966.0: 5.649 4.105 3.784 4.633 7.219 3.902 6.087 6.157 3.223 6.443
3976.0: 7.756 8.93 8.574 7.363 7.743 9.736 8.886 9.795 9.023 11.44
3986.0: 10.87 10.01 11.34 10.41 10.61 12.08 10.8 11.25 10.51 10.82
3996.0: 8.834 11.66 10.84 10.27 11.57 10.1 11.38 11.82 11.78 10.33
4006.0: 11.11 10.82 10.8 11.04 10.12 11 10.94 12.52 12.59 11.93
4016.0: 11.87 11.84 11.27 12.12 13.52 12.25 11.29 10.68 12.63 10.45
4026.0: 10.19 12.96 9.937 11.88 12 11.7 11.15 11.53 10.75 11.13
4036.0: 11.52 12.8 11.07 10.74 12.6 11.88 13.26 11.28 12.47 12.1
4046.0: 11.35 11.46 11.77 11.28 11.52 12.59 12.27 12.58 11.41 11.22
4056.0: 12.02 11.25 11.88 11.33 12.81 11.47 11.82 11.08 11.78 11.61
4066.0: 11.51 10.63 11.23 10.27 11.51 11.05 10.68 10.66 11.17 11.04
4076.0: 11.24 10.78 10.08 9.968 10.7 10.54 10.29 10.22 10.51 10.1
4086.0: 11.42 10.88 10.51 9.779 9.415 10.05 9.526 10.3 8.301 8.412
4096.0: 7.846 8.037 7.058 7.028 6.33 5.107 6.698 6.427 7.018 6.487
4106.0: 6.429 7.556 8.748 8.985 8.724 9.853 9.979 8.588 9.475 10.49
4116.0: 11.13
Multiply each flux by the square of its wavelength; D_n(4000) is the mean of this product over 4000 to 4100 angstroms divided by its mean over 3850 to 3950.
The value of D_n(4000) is 1.33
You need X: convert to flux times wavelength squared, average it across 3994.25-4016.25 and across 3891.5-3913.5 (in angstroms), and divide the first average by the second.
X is 1.30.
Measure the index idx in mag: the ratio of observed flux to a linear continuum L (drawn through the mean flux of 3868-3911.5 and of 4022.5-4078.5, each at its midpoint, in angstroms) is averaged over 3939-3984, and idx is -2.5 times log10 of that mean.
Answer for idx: 0.19 mag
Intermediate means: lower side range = 8.15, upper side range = 11.5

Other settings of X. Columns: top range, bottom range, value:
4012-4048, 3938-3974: 1.51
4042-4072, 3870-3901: 1.73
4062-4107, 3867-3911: 1.29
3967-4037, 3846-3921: 1.21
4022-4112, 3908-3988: 1.26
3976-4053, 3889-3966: 1.29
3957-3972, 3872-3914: 0.83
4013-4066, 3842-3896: 1.52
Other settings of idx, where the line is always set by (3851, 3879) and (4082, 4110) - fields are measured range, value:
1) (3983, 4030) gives -0.24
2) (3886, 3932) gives 0.05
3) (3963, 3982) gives 0.37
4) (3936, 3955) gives -0.02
